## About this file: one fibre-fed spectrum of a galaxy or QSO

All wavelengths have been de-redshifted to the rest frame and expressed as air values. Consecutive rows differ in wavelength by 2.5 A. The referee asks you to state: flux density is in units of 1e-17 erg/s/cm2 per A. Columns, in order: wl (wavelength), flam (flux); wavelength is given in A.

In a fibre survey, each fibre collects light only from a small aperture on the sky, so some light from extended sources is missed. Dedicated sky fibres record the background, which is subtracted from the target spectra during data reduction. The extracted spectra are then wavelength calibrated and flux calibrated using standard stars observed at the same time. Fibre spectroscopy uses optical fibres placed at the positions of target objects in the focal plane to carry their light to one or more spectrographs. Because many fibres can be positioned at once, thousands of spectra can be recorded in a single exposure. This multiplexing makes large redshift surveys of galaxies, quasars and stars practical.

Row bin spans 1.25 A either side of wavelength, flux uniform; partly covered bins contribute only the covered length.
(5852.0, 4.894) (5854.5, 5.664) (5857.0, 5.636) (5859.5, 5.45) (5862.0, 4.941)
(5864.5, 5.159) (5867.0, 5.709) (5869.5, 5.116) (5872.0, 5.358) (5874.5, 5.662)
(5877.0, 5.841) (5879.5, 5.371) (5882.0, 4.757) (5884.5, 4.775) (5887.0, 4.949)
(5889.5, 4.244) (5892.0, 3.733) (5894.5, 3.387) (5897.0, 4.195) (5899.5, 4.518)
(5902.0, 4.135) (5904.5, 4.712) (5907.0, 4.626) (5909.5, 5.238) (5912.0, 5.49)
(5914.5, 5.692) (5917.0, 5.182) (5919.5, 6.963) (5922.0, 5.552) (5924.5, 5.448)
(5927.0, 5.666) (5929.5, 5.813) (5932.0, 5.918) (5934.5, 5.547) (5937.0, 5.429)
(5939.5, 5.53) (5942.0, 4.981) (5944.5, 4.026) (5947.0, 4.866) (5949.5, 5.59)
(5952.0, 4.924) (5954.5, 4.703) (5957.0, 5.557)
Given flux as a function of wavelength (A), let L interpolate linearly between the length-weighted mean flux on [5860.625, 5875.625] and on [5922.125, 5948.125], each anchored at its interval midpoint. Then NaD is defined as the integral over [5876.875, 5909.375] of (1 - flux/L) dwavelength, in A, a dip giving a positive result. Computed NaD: 4.8 A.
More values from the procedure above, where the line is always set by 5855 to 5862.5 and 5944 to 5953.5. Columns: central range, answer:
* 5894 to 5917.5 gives 1.8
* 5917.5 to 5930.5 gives -2.1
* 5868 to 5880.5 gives -0.3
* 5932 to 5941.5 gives -1.0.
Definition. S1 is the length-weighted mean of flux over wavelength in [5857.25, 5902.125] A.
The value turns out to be 4.89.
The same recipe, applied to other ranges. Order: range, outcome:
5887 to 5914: 4.49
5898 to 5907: 4.47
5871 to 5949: 5.09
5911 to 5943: 5.64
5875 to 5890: 5.06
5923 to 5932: 5.68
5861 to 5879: 5.4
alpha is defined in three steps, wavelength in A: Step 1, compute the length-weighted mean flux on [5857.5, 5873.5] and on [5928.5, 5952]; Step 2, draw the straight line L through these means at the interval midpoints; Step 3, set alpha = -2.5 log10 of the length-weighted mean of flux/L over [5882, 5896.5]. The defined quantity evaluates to 0.24 mag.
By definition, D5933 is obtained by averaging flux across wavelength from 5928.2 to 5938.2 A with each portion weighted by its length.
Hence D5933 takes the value 5.68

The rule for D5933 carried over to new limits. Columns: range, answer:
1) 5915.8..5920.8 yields 6.08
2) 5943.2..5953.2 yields 4.85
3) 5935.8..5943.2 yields 5.31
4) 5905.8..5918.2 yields 5.25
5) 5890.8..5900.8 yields 3.96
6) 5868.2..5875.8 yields 5.38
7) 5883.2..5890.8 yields 4.65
